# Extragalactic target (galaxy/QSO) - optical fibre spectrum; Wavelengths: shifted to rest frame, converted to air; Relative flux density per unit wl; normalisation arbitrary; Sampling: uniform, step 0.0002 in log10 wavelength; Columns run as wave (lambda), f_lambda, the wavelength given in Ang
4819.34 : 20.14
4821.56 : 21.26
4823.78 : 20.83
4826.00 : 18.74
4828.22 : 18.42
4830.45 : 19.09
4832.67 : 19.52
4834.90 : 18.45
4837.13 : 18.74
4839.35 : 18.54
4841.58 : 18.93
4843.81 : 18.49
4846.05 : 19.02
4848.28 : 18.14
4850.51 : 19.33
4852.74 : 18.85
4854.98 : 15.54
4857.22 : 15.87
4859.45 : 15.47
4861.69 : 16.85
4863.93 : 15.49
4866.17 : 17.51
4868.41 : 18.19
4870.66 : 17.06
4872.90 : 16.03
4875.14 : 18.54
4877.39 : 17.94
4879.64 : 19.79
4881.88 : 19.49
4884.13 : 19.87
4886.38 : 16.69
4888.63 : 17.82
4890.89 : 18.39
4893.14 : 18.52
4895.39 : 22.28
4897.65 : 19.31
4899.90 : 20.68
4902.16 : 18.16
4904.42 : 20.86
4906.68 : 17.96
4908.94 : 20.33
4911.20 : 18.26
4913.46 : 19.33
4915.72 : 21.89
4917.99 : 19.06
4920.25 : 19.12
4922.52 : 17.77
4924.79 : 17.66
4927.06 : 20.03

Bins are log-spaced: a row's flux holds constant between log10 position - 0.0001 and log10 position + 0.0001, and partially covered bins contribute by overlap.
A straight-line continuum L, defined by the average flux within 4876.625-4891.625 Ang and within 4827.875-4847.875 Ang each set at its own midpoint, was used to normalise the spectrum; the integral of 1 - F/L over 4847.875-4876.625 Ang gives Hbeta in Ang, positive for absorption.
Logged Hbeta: 2.4 Ang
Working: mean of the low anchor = 18.8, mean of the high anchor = 18.6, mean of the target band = 17.1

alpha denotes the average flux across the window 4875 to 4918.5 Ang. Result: 19.3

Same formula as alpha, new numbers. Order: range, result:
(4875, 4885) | 19.2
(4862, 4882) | 17.7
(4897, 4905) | 19.7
